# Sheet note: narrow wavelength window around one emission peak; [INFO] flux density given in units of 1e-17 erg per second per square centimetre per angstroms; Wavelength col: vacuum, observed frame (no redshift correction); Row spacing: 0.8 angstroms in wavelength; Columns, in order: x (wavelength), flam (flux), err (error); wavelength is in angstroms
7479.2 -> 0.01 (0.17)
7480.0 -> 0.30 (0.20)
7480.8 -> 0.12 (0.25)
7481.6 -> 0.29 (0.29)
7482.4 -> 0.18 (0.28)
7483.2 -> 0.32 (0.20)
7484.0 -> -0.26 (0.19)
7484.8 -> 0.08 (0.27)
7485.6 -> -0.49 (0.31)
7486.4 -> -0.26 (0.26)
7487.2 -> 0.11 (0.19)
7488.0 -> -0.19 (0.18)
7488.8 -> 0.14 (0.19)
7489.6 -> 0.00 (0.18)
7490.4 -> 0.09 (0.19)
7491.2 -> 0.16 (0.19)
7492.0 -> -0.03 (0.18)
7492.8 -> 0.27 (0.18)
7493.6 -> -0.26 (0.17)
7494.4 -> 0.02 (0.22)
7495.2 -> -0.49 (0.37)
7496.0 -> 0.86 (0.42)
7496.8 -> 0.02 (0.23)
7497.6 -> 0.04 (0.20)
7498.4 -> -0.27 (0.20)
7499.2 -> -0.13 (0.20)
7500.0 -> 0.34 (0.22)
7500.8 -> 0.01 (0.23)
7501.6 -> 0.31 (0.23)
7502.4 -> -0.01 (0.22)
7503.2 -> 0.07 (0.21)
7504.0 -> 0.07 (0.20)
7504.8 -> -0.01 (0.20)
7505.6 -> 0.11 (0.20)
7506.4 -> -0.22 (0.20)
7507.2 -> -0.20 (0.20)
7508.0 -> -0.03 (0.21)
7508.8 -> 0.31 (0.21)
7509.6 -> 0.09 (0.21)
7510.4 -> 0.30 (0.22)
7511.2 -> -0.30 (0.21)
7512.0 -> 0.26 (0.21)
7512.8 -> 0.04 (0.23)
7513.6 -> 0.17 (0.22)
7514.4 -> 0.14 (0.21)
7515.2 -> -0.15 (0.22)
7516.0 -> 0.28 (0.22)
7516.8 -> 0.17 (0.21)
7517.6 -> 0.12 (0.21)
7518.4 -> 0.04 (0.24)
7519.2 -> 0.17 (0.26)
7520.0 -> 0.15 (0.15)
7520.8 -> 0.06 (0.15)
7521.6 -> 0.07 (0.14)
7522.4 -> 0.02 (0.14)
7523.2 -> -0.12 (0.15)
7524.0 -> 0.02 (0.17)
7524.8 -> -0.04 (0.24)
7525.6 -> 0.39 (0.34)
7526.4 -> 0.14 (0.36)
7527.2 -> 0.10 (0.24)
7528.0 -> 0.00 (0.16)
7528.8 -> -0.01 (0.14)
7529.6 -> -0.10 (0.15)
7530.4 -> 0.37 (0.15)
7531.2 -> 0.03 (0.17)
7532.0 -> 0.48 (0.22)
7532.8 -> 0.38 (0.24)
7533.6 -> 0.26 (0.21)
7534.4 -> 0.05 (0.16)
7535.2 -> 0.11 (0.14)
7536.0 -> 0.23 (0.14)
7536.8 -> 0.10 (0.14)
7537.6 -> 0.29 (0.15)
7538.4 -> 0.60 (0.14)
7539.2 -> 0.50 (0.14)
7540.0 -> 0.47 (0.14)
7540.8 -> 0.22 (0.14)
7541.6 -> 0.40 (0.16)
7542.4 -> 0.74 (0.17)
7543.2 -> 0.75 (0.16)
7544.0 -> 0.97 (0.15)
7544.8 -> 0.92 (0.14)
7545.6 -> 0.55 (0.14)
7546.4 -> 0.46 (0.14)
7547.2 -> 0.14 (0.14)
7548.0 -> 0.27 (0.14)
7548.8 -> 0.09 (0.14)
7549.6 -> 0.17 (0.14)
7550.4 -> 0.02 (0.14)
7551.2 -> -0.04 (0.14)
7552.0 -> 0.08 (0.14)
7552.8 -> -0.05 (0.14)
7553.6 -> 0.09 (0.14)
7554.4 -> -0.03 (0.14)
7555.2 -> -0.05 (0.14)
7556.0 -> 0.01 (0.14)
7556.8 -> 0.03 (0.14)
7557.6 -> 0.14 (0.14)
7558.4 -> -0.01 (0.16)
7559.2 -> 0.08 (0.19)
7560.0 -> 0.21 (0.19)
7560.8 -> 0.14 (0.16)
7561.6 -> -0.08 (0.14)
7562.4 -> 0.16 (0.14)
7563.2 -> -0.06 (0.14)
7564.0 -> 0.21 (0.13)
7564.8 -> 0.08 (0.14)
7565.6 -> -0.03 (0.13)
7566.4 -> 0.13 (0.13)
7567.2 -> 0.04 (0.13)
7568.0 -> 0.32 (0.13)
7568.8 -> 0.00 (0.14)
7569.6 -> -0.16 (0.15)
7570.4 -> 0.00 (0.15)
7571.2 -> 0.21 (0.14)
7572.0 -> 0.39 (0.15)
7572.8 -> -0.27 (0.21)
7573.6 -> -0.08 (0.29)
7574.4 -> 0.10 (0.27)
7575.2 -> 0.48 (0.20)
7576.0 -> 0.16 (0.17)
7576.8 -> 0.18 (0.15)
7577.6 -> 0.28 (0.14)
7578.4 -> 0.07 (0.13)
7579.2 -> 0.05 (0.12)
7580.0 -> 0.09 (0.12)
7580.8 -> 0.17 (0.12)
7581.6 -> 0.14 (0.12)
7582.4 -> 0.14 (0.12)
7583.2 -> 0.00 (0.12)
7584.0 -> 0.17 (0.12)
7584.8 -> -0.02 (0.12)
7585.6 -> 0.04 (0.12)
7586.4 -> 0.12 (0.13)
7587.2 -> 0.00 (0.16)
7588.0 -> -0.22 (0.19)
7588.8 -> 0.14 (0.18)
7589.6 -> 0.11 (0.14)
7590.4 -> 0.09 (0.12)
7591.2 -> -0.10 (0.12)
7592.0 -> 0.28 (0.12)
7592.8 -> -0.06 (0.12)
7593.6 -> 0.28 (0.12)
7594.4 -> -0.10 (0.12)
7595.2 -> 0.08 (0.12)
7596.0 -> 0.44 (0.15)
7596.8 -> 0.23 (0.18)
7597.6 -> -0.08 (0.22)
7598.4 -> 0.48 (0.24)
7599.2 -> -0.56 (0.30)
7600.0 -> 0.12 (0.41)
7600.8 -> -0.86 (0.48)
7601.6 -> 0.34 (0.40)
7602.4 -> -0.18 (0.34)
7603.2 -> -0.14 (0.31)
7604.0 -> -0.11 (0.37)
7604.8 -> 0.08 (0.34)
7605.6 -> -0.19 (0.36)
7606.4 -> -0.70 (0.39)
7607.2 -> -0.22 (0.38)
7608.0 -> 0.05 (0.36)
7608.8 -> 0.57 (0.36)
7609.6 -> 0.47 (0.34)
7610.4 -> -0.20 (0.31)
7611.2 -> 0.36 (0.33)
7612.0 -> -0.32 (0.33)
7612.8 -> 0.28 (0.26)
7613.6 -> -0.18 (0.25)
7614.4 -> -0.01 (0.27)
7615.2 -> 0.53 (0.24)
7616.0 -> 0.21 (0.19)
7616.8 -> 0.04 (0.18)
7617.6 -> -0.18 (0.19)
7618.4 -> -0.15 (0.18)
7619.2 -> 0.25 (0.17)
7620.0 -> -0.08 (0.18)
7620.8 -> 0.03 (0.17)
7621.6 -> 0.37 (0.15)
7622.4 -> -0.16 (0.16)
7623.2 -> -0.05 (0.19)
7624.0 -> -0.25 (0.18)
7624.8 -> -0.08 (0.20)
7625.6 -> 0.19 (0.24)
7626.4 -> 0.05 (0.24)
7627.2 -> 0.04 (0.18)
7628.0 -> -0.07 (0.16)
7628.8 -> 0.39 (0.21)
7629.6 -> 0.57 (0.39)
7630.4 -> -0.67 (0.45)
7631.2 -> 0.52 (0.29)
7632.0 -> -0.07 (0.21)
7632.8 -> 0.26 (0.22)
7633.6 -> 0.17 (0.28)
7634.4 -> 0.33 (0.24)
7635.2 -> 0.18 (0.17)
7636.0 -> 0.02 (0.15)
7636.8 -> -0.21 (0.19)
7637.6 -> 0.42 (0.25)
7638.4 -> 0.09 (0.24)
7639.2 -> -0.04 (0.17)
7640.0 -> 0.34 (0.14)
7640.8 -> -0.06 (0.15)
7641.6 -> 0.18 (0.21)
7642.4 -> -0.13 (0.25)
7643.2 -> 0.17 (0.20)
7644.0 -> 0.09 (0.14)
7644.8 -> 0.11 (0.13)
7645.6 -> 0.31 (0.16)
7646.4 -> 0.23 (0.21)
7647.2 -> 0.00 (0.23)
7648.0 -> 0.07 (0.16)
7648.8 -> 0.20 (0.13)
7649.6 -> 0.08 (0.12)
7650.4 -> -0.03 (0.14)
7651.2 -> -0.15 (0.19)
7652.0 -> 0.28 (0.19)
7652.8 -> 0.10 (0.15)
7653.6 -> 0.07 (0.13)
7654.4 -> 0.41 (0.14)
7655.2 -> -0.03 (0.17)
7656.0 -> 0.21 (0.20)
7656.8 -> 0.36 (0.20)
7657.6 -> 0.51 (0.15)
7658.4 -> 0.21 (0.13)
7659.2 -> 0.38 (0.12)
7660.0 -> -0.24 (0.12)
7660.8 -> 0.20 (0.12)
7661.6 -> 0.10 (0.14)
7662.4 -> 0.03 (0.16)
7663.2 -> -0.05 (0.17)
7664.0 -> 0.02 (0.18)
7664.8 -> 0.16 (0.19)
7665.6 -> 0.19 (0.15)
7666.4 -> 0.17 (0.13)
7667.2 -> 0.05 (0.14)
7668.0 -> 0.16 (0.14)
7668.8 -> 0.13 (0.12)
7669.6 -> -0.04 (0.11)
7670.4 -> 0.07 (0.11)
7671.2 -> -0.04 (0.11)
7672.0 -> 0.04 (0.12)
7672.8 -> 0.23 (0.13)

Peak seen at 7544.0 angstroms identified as [O II] 3727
